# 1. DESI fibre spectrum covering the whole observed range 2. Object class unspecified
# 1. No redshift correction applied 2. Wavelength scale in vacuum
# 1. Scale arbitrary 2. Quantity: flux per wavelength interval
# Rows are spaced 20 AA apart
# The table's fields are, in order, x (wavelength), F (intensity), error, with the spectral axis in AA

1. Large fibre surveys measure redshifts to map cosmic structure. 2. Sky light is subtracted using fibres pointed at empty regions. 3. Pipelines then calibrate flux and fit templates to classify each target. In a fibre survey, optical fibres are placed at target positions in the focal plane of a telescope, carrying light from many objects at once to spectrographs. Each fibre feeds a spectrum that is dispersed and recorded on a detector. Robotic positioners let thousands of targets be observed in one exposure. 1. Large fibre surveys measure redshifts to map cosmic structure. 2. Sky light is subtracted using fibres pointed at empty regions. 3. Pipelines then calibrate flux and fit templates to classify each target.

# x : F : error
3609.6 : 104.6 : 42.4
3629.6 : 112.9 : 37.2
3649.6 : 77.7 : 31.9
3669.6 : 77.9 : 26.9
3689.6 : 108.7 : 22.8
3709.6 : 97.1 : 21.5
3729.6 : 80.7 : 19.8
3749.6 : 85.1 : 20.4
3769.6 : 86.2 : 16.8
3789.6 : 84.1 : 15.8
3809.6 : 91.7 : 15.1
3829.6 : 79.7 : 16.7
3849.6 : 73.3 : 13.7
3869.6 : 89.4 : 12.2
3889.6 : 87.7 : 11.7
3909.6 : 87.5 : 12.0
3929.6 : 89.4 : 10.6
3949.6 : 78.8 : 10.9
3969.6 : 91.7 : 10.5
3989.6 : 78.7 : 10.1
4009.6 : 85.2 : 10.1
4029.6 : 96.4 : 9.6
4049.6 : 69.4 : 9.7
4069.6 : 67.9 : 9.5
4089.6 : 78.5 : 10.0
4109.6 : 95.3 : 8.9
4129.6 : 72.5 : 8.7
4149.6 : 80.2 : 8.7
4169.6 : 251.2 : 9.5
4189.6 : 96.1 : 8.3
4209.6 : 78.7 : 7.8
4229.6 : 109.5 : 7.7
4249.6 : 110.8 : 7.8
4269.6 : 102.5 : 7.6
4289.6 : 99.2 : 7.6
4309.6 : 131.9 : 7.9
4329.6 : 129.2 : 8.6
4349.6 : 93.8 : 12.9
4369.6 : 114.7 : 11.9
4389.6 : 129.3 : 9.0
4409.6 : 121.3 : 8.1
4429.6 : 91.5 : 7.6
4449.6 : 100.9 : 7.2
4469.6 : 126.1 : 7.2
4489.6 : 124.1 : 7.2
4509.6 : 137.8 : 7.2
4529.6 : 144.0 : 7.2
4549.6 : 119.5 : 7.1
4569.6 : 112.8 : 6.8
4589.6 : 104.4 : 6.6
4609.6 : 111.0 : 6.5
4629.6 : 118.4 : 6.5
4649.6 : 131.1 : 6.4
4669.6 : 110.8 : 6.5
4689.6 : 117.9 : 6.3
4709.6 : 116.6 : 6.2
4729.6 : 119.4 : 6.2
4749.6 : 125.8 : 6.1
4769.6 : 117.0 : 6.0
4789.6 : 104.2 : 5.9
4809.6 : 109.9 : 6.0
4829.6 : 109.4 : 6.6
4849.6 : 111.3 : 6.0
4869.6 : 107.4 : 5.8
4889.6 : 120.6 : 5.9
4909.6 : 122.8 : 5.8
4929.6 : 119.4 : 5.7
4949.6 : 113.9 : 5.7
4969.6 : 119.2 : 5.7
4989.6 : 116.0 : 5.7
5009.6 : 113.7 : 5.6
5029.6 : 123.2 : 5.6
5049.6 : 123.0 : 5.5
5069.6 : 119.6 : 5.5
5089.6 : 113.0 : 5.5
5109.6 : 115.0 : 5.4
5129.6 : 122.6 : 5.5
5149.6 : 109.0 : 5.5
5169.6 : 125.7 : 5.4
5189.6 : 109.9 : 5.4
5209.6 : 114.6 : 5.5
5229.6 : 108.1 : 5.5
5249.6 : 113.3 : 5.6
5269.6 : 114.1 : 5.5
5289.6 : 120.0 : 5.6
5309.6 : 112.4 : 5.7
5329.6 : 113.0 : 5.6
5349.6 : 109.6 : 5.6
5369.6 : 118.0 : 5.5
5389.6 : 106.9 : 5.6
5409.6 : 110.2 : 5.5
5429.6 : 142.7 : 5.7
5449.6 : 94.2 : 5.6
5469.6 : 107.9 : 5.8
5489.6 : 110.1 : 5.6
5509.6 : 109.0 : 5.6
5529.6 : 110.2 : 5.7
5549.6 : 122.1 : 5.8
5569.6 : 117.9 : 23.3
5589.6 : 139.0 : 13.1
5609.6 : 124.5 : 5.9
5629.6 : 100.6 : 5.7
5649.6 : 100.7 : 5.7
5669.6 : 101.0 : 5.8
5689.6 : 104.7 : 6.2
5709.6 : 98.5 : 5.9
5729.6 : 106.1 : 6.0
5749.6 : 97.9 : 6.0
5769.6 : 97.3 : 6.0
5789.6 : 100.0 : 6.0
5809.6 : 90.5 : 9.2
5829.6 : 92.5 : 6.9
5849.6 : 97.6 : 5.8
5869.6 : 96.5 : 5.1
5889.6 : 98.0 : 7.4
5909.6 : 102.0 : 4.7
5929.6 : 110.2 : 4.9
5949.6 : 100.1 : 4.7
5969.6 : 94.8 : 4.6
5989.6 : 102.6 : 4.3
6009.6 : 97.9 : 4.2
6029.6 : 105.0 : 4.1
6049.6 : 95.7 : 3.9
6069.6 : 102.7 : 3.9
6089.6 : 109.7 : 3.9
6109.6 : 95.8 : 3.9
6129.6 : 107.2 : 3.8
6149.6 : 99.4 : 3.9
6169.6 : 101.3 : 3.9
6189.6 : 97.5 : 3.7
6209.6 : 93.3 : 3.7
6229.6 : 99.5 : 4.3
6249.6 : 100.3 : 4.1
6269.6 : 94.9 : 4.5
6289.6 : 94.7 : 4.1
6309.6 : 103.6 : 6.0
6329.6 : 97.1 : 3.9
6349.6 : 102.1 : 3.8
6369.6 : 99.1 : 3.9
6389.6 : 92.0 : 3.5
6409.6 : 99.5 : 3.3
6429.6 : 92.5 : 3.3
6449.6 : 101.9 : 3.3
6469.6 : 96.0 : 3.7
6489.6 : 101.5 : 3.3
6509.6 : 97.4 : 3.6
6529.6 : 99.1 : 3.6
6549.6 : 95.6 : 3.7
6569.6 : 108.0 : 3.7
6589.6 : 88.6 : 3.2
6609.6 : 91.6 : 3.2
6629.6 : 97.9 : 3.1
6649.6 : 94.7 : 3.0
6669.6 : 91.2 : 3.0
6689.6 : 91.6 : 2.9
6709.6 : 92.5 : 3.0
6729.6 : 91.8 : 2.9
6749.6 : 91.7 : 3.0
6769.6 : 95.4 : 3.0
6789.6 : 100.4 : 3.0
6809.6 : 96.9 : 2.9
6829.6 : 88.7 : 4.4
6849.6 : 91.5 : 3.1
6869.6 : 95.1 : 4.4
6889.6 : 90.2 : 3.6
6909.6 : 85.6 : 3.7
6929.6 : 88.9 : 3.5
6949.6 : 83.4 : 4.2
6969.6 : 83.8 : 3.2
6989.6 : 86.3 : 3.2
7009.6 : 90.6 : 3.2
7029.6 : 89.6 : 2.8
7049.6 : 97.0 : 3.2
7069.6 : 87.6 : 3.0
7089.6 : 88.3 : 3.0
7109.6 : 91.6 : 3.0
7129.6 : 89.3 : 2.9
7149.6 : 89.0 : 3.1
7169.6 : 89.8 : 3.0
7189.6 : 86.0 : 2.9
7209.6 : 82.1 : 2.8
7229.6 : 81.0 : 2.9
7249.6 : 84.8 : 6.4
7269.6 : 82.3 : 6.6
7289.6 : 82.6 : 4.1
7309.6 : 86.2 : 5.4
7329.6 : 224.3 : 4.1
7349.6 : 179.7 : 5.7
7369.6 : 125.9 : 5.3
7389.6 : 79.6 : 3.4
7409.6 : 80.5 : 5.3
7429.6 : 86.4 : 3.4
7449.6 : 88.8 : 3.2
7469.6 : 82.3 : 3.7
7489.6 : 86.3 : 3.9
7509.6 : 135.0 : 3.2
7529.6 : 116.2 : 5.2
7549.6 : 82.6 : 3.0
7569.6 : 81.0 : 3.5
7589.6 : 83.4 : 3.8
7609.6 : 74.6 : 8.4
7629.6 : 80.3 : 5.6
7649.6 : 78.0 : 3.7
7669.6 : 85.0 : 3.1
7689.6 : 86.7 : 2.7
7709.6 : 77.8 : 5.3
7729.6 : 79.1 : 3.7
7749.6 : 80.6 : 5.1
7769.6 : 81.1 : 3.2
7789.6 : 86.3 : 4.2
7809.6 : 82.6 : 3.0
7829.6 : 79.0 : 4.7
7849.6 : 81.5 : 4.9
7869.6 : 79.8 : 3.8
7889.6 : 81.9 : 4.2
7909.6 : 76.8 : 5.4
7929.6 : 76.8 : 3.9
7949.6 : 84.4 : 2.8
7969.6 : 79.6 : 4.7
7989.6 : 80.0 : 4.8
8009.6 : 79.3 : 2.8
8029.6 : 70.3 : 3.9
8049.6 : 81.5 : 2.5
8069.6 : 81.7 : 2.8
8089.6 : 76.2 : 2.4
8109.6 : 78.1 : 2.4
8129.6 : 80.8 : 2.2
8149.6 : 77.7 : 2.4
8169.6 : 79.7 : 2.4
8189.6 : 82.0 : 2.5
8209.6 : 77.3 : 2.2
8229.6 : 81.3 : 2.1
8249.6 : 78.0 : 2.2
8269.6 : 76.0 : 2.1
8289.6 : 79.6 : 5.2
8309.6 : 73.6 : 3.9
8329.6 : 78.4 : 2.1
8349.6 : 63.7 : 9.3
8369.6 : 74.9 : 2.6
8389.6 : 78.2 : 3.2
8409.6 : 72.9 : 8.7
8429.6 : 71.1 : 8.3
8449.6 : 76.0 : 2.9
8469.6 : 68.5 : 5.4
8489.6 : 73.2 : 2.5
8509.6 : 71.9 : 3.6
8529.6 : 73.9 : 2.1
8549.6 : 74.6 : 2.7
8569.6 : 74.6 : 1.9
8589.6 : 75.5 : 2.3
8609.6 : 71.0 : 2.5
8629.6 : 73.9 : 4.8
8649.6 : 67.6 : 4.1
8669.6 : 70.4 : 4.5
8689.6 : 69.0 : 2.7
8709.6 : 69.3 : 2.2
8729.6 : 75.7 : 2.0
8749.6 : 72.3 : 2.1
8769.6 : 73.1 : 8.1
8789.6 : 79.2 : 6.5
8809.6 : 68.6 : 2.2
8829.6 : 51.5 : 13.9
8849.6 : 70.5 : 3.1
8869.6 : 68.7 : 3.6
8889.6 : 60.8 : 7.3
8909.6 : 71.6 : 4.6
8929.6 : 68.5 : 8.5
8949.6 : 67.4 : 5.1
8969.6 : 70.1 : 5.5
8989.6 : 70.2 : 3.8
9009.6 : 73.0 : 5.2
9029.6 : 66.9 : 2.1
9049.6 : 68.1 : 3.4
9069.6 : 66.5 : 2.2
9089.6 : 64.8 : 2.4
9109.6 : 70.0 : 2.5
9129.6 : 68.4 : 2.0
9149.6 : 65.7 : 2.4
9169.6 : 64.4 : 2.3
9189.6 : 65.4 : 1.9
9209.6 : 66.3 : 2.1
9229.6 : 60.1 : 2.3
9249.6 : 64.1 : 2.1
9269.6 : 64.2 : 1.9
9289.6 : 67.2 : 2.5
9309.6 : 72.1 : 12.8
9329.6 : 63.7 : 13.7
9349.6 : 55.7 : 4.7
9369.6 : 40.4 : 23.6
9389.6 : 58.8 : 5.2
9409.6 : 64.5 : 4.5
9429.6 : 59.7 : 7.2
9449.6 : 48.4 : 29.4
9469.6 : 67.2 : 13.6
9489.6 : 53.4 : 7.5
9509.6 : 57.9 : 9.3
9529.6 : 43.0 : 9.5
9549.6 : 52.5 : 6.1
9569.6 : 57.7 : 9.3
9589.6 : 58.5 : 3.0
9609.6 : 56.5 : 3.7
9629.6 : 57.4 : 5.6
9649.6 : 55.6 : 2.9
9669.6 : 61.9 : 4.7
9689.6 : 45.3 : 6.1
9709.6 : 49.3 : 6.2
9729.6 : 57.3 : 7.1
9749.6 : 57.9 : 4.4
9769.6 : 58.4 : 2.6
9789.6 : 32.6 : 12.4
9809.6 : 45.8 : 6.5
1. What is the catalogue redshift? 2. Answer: 0.118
